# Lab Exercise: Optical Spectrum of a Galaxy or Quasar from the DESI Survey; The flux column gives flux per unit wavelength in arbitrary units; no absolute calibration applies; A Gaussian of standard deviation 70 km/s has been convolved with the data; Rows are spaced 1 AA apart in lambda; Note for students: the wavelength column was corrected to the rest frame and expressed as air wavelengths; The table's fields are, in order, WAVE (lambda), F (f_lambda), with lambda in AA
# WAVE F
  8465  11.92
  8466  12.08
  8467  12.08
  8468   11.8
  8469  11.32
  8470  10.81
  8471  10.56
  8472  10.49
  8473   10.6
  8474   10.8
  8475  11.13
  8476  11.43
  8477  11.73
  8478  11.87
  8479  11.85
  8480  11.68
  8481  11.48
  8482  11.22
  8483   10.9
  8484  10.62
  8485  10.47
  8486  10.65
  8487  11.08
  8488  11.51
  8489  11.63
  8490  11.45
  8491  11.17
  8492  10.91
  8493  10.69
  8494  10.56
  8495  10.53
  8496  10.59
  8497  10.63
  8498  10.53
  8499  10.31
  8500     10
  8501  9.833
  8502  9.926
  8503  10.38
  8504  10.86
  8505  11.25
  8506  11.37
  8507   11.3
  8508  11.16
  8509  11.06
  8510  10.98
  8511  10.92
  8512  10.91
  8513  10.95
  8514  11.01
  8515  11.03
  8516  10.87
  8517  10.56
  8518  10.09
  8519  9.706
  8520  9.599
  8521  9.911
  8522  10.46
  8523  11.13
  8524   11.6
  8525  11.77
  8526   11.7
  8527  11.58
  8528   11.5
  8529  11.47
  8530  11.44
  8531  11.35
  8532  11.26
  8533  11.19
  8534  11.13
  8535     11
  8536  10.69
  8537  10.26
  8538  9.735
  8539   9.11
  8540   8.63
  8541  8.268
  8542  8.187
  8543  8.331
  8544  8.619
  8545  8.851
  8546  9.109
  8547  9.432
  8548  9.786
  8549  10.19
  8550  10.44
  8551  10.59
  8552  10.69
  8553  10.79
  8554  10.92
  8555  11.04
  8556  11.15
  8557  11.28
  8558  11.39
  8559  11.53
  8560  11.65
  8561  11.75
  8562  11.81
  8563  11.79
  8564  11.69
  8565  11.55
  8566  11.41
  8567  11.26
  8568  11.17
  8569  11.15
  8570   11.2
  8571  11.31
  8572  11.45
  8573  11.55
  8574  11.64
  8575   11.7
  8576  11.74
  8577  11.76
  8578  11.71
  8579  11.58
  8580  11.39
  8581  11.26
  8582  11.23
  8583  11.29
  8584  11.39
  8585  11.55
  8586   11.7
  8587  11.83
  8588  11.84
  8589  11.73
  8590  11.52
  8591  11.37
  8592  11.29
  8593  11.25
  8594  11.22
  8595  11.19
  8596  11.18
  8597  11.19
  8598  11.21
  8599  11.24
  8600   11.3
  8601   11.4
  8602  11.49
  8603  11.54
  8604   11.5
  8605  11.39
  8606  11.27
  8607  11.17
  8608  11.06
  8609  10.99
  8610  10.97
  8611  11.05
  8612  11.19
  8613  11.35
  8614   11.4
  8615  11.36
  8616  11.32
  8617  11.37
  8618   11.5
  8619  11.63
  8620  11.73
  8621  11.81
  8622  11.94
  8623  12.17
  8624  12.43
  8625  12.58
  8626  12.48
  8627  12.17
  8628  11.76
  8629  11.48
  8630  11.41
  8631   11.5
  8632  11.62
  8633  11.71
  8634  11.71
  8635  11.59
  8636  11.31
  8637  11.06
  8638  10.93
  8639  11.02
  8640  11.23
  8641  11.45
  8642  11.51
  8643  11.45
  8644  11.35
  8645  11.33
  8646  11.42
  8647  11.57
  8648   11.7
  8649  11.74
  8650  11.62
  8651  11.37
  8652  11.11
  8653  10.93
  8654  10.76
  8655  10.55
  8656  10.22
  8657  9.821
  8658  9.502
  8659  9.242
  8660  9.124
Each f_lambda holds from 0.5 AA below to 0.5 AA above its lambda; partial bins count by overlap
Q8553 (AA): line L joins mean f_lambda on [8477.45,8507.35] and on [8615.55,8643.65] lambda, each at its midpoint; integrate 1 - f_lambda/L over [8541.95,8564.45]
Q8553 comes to 1.4 AA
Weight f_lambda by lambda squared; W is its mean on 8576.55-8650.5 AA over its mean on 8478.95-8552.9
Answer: 1.11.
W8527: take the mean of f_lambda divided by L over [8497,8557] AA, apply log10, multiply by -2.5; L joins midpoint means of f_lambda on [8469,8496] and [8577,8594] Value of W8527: 0.08 mag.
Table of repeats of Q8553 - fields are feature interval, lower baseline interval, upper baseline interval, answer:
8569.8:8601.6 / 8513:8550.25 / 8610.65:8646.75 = -1.3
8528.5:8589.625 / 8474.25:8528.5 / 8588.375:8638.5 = 1.8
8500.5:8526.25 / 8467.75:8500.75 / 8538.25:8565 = -0.2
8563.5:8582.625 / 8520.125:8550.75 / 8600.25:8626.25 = -1.0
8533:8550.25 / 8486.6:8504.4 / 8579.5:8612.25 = 2.3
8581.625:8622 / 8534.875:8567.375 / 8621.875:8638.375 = -0.4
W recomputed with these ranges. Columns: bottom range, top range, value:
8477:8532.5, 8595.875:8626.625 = 1.08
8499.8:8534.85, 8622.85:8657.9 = 1.08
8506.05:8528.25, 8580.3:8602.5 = 1.06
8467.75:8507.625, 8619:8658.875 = 1.08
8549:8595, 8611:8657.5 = 1.02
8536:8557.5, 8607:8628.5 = 1.21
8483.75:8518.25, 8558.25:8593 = 1.09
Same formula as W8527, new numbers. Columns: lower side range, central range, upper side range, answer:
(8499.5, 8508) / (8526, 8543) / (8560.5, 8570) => 0.07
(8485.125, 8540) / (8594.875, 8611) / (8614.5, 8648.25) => 0.02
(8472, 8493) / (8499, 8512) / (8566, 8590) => 0.05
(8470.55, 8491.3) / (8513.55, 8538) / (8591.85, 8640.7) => 0.03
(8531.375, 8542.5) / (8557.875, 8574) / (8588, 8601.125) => -0.08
